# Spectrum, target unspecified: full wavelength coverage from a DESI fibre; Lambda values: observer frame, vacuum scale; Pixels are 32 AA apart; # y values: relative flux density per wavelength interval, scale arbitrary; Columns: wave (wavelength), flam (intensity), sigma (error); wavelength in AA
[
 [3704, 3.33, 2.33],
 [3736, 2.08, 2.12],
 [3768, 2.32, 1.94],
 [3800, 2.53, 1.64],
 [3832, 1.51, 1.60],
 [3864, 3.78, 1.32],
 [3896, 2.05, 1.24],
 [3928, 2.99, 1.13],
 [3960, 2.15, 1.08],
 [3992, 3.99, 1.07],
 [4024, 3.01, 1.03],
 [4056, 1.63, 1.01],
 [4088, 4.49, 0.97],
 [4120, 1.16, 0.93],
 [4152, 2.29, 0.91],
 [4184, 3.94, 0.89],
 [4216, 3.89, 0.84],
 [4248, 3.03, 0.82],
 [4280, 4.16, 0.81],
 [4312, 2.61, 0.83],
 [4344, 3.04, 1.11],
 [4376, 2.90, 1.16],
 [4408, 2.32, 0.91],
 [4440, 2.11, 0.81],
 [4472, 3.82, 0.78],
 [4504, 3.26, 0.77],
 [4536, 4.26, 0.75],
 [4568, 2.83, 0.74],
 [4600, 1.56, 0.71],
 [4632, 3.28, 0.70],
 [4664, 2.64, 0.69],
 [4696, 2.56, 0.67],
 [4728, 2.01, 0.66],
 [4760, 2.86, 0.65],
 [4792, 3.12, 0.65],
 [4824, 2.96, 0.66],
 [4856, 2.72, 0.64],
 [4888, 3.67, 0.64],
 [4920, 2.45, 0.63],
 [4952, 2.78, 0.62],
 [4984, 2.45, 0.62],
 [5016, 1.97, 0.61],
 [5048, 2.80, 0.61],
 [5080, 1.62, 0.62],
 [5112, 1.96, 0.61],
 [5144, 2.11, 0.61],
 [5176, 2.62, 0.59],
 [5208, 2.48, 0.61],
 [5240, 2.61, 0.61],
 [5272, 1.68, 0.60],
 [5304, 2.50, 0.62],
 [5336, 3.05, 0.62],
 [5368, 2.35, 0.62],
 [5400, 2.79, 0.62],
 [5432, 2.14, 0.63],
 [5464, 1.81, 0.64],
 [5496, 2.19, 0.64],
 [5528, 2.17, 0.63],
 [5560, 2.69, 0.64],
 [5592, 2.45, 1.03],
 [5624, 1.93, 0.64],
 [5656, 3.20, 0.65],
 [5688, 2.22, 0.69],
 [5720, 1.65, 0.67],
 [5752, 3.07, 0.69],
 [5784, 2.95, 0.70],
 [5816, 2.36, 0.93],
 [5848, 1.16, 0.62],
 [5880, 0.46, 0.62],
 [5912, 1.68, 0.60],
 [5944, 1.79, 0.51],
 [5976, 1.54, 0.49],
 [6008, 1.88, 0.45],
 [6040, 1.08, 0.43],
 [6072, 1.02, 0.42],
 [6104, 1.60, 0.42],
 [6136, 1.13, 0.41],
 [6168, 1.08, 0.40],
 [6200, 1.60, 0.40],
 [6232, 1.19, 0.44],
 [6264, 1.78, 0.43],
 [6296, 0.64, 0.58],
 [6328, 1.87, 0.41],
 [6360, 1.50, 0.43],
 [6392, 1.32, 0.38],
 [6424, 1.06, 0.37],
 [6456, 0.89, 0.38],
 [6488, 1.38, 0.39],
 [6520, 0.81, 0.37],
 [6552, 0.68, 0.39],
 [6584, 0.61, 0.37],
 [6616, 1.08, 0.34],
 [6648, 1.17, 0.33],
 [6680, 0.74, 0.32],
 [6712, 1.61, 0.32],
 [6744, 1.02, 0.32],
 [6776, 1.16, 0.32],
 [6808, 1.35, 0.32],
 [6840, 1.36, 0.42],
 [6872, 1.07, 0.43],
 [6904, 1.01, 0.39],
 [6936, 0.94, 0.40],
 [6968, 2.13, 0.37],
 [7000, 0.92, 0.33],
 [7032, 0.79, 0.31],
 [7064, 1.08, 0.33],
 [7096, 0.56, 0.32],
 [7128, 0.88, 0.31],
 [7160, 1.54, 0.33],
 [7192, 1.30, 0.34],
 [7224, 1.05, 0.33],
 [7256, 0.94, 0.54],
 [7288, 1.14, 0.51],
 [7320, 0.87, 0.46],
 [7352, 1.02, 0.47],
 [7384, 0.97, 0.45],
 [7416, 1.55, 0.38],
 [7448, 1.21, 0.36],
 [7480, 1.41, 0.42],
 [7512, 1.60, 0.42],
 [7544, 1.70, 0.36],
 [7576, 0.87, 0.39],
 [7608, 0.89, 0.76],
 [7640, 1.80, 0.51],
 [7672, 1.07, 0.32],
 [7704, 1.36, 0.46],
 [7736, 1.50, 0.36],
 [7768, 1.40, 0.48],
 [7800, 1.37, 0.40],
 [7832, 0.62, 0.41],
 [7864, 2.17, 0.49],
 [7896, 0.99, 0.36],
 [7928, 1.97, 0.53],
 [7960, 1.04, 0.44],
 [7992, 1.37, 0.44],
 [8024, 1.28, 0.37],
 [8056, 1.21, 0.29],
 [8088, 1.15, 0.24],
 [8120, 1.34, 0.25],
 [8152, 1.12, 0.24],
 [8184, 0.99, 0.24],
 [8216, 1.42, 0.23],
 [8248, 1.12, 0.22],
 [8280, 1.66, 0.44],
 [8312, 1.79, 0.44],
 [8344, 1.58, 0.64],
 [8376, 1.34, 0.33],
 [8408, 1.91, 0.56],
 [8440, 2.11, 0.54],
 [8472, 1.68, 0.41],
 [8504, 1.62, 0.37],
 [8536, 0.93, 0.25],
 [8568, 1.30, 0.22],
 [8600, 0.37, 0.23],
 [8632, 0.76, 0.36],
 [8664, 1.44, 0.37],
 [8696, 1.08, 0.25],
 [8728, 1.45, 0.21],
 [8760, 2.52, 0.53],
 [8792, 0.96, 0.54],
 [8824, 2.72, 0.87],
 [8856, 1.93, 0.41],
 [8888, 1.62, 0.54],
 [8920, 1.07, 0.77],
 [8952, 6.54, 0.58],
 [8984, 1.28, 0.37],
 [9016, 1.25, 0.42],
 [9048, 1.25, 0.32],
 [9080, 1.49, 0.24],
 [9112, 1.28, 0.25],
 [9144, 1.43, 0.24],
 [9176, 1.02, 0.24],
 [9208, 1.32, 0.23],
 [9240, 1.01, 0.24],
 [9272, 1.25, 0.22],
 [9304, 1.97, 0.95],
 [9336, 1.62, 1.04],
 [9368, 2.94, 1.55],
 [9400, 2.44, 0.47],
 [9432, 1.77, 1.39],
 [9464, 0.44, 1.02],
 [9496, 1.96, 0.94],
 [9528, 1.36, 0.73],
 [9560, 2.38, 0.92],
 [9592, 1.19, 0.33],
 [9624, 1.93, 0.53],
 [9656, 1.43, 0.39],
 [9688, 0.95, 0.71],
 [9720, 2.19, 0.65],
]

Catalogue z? 1.40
